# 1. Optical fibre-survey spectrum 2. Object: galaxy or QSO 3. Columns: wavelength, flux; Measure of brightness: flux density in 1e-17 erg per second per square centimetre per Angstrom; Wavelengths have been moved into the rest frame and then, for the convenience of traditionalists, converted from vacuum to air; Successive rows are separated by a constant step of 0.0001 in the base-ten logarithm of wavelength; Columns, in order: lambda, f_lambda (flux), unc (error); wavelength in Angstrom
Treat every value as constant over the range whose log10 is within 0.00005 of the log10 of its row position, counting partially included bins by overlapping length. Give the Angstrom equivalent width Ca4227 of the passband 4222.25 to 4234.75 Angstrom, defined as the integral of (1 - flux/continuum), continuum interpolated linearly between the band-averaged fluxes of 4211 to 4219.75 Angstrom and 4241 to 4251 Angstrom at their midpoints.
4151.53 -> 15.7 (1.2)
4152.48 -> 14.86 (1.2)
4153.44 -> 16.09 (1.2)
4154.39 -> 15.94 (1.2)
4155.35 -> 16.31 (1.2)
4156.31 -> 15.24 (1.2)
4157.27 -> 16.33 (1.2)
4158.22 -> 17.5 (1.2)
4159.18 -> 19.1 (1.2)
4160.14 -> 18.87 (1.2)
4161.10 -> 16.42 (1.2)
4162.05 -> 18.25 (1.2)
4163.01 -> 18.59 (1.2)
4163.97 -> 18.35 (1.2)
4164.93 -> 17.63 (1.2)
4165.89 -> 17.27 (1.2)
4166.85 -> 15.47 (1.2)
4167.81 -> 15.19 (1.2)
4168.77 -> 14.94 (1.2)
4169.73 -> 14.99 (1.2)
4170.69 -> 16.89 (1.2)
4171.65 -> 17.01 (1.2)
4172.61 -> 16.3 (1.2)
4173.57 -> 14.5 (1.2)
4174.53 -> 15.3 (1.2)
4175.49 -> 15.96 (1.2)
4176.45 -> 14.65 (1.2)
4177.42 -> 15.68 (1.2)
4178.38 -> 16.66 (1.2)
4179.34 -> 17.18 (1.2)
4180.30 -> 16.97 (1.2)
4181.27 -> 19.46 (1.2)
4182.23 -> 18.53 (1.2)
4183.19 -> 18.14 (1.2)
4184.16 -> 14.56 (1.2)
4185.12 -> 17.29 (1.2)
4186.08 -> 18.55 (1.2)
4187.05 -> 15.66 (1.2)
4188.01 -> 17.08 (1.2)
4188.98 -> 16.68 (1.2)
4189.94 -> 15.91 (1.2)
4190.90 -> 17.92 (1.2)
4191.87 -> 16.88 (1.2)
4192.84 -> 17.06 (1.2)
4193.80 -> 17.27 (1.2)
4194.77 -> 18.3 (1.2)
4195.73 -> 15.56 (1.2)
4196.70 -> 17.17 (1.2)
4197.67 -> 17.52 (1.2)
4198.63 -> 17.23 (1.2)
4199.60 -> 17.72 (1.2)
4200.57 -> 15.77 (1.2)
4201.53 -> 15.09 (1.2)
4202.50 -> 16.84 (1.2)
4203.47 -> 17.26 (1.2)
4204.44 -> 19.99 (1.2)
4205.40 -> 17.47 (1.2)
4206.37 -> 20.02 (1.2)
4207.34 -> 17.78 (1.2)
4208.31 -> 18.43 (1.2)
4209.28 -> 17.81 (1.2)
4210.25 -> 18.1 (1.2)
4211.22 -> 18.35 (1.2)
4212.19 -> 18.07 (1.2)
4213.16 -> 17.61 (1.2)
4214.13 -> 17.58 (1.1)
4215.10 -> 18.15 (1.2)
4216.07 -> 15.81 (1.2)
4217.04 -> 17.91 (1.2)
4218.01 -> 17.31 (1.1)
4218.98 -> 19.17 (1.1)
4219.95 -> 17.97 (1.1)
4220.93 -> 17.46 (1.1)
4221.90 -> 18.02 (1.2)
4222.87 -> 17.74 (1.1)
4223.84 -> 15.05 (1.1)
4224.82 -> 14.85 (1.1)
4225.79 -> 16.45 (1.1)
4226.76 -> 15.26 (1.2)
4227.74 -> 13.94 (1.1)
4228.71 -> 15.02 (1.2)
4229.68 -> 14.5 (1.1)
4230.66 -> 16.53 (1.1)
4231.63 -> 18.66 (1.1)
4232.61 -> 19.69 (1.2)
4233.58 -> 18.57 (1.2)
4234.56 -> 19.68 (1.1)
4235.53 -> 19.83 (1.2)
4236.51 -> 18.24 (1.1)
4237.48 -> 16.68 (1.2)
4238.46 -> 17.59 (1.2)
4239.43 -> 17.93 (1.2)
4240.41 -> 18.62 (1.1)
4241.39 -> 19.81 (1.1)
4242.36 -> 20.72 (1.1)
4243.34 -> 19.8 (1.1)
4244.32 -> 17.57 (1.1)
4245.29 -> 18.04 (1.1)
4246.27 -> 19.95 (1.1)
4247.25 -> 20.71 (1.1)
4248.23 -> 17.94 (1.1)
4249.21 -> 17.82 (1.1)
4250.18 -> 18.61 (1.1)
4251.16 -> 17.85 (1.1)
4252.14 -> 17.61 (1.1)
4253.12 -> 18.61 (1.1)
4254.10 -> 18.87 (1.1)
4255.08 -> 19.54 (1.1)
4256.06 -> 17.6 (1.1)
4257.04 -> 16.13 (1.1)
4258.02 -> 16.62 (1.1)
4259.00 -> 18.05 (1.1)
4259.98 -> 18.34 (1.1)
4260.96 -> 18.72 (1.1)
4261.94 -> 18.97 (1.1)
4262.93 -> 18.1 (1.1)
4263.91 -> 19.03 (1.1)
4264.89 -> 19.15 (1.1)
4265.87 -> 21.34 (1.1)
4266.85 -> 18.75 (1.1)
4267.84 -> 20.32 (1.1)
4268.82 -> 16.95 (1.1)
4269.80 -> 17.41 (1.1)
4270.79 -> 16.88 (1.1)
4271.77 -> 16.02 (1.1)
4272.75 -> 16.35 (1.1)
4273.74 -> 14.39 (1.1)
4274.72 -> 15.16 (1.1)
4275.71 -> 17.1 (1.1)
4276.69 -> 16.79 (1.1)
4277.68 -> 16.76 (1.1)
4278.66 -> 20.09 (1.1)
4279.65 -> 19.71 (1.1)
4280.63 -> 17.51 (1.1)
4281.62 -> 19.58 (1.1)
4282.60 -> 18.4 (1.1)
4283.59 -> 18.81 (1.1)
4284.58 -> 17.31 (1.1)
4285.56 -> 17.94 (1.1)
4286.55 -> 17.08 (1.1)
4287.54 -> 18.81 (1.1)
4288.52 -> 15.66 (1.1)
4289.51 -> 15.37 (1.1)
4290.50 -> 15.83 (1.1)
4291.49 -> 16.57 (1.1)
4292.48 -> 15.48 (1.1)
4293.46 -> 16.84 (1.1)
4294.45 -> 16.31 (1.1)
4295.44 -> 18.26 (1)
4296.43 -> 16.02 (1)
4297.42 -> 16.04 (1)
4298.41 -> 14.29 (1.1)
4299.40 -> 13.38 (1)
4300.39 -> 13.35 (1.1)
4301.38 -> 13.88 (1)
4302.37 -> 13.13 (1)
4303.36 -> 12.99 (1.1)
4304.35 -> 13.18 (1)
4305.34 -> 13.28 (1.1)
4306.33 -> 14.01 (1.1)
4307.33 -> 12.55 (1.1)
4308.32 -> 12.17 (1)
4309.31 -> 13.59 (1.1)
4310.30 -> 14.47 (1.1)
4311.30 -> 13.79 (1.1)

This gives 1.2 Angstrom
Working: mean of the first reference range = 17.8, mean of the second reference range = 19.1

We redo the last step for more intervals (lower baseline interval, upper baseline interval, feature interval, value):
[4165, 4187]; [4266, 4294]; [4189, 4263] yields -3.7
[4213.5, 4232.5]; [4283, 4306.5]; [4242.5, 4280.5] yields -4.6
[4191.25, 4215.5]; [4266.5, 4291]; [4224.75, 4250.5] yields -0.7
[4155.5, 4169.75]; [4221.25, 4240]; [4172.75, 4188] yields 0.4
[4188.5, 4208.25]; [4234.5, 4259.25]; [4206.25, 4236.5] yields 0.7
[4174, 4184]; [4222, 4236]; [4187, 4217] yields -1.0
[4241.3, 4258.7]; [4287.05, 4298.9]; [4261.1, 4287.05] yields -1.0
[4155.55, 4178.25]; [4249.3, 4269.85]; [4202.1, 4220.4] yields -0.6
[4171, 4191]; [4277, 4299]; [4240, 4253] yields -1.4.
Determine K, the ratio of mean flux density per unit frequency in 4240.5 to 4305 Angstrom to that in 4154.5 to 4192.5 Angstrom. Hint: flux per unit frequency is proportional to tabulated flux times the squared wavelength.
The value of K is 1.09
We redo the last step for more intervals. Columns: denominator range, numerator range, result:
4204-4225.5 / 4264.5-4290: 1.03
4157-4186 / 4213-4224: 1.07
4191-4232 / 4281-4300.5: 1.01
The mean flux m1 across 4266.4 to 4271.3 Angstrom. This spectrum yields 18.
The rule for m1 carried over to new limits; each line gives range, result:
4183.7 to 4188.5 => 16.6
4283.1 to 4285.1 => 18.1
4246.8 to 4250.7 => 18.8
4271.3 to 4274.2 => 15.6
